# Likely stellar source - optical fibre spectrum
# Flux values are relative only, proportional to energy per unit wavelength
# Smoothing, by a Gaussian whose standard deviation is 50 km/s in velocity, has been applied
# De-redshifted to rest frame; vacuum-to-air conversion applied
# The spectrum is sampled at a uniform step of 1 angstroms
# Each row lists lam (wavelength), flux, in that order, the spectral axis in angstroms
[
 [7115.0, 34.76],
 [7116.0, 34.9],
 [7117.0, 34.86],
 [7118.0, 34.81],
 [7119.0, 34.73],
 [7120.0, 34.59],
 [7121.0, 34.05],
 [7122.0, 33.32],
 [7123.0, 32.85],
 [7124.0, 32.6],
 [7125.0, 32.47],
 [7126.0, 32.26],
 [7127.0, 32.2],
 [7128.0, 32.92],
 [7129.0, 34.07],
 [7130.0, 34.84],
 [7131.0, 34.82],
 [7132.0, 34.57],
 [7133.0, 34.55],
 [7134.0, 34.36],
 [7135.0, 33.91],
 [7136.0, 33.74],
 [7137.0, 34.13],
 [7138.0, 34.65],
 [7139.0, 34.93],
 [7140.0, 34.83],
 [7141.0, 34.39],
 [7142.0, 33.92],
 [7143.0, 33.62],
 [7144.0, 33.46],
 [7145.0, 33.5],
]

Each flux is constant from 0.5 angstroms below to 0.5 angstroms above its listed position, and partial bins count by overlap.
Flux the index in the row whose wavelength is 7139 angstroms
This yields 34.93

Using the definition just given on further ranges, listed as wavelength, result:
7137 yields 34.13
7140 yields 34.83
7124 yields 32.6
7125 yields 32.47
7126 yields 32.26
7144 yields 33.46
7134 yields 34.36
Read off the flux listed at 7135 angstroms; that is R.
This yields 33.91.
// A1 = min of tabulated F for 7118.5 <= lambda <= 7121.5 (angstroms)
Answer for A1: 34.05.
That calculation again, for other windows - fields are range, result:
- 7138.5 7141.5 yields 34.39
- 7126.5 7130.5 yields 32.2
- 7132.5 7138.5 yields 33.74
